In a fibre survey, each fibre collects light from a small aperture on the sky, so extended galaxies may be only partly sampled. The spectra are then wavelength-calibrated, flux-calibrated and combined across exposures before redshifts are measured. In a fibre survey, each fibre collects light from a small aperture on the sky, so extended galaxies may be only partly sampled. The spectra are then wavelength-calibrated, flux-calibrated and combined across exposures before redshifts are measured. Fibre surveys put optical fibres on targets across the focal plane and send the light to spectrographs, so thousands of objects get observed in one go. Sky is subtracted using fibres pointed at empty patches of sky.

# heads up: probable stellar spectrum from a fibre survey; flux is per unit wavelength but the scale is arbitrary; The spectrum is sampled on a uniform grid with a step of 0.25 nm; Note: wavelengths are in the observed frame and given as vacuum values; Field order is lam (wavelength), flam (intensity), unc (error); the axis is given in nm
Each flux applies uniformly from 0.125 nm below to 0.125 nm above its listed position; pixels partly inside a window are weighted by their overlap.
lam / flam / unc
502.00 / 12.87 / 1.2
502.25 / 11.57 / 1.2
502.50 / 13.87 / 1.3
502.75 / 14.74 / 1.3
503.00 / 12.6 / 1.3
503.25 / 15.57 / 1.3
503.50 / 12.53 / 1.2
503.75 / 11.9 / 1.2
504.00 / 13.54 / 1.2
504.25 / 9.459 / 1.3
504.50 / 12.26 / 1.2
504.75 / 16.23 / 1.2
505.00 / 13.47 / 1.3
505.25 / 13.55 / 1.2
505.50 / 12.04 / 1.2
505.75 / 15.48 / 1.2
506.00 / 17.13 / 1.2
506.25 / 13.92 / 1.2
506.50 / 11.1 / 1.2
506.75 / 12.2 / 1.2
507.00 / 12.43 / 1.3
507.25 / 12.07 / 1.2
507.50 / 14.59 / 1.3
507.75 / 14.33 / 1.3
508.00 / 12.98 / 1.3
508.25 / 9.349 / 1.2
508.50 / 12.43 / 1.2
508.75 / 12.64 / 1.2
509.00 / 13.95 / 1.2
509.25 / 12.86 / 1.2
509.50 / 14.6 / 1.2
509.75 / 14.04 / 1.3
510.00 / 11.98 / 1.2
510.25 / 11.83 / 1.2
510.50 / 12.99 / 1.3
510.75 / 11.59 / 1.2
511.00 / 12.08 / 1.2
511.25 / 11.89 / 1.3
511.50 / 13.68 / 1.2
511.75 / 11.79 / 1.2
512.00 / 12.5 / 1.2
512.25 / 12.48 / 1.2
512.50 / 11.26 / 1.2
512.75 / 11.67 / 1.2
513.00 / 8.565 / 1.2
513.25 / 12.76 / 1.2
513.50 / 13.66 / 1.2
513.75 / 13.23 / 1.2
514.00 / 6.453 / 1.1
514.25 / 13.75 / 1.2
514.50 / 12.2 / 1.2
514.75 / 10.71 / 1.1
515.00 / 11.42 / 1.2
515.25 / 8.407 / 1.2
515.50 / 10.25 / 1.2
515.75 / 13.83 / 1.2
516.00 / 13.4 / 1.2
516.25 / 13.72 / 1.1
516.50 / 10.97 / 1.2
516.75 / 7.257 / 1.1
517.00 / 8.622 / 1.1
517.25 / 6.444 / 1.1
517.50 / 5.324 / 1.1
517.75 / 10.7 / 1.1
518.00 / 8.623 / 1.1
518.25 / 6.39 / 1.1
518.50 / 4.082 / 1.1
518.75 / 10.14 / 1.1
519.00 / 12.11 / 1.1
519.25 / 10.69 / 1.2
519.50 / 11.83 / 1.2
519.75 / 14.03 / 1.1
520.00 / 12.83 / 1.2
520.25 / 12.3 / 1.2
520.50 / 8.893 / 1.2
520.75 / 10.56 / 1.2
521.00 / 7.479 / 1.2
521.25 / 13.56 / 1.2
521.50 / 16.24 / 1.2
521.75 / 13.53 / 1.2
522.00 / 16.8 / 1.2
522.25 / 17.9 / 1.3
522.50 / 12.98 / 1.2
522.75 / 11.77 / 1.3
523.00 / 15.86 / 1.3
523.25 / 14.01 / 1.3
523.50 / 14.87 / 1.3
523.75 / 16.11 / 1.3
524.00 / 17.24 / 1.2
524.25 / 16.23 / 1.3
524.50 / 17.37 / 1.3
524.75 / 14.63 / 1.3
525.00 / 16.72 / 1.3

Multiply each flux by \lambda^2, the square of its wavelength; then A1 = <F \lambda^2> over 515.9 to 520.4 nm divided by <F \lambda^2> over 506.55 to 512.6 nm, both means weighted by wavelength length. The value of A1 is 0.82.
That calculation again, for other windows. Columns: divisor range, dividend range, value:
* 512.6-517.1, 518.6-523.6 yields 1.18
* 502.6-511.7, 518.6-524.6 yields 1.10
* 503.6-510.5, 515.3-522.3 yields 0.88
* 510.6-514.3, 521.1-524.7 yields 1.35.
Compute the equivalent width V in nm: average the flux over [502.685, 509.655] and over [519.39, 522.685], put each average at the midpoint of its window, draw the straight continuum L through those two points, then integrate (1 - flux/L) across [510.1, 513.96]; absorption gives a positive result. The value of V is 0.33 nm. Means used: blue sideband 13.2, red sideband 13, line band 12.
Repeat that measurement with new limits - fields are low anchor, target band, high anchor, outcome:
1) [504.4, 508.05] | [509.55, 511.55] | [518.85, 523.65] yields 0.13 nm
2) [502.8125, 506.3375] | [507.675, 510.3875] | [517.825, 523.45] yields 0.07 nm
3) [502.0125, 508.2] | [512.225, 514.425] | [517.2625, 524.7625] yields 0.22 nm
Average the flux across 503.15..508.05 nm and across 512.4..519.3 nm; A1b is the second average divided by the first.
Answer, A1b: 0.8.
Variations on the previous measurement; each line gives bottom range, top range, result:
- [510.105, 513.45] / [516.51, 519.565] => 0.71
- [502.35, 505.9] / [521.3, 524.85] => 1.15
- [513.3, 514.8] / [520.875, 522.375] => 1.21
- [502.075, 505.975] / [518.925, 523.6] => 0.98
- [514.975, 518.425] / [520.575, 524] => 1.47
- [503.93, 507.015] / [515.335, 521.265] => 0.76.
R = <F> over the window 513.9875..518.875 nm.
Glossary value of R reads 9.71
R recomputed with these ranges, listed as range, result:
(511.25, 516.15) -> 11.7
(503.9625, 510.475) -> 13.1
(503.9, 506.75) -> 13.4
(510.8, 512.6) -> 12.2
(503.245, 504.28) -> 12.5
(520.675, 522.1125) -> 13.1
